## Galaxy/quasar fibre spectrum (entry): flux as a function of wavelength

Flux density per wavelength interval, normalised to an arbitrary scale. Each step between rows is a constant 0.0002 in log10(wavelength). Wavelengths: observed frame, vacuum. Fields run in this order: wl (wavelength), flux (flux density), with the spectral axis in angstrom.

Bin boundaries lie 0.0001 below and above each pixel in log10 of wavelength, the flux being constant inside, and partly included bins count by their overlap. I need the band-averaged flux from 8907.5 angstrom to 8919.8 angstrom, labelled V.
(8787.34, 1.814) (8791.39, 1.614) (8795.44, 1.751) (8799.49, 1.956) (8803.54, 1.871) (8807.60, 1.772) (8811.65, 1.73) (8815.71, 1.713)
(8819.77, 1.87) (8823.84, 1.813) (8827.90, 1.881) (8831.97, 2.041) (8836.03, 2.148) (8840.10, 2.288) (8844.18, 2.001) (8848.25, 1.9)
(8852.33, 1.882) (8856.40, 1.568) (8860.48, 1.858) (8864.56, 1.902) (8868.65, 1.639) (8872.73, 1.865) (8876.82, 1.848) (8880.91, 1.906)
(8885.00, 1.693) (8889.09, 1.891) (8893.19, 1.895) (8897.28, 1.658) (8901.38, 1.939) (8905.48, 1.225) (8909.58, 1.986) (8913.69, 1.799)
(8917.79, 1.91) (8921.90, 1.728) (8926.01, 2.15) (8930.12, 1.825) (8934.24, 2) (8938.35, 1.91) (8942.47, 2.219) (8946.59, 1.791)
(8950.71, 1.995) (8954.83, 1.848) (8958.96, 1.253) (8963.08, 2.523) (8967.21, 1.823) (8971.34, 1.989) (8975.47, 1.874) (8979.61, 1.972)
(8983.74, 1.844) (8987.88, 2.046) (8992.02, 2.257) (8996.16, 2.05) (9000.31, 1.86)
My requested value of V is 1.9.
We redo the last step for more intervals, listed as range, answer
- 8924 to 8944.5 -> 2.02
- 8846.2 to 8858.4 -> 1.79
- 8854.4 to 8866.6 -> 1.78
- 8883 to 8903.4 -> 1.82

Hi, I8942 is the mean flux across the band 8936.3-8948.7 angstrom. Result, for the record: 1.97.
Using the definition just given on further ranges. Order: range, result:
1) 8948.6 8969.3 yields 1.89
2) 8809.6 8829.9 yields 1.8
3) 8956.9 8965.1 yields 1.89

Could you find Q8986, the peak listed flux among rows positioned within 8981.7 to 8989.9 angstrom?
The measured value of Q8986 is 2.046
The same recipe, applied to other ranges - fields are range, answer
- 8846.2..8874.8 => 1.902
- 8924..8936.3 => 2.15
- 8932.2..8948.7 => 2.219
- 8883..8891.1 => 1.891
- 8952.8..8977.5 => 2.523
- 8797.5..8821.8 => 1.956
